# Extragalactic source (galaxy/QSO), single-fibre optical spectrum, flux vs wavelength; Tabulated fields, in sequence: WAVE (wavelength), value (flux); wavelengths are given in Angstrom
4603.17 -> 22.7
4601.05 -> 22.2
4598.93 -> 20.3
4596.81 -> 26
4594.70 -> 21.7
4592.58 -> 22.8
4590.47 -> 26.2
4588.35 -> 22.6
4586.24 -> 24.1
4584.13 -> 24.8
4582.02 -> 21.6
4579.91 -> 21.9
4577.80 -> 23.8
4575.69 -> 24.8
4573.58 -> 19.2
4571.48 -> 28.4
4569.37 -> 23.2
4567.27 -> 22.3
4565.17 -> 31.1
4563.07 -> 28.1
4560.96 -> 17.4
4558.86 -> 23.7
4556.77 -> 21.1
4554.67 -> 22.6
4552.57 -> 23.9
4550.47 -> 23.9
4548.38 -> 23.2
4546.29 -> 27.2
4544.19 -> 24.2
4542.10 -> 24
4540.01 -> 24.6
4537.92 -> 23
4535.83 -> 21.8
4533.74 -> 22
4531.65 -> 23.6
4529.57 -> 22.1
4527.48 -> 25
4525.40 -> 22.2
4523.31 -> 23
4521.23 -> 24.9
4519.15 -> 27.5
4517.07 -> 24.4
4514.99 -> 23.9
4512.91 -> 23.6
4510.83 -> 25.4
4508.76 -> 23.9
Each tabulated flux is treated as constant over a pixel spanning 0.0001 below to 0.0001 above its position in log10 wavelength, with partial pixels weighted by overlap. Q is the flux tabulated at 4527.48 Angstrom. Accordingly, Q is 25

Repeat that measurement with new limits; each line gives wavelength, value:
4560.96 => 17.4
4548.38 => 23.2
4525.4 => 22.2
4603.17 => 22.7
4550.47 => 23.9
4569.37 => 23.2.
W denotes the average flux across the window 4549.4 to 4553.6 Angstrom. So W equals 23.9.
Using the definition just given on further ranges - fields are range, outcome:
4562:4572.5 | 26.6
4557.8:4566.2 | 25.1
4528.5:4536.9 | 22.4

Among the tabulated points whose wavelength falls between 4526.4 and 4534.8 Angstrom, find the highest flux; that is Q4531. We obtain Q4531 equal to 25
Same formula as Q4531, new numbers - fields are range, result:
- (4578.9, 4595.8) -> 26.2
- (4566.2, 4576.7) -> 28.4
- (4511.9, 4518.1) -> 24.4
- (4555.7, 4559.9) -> 23.7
